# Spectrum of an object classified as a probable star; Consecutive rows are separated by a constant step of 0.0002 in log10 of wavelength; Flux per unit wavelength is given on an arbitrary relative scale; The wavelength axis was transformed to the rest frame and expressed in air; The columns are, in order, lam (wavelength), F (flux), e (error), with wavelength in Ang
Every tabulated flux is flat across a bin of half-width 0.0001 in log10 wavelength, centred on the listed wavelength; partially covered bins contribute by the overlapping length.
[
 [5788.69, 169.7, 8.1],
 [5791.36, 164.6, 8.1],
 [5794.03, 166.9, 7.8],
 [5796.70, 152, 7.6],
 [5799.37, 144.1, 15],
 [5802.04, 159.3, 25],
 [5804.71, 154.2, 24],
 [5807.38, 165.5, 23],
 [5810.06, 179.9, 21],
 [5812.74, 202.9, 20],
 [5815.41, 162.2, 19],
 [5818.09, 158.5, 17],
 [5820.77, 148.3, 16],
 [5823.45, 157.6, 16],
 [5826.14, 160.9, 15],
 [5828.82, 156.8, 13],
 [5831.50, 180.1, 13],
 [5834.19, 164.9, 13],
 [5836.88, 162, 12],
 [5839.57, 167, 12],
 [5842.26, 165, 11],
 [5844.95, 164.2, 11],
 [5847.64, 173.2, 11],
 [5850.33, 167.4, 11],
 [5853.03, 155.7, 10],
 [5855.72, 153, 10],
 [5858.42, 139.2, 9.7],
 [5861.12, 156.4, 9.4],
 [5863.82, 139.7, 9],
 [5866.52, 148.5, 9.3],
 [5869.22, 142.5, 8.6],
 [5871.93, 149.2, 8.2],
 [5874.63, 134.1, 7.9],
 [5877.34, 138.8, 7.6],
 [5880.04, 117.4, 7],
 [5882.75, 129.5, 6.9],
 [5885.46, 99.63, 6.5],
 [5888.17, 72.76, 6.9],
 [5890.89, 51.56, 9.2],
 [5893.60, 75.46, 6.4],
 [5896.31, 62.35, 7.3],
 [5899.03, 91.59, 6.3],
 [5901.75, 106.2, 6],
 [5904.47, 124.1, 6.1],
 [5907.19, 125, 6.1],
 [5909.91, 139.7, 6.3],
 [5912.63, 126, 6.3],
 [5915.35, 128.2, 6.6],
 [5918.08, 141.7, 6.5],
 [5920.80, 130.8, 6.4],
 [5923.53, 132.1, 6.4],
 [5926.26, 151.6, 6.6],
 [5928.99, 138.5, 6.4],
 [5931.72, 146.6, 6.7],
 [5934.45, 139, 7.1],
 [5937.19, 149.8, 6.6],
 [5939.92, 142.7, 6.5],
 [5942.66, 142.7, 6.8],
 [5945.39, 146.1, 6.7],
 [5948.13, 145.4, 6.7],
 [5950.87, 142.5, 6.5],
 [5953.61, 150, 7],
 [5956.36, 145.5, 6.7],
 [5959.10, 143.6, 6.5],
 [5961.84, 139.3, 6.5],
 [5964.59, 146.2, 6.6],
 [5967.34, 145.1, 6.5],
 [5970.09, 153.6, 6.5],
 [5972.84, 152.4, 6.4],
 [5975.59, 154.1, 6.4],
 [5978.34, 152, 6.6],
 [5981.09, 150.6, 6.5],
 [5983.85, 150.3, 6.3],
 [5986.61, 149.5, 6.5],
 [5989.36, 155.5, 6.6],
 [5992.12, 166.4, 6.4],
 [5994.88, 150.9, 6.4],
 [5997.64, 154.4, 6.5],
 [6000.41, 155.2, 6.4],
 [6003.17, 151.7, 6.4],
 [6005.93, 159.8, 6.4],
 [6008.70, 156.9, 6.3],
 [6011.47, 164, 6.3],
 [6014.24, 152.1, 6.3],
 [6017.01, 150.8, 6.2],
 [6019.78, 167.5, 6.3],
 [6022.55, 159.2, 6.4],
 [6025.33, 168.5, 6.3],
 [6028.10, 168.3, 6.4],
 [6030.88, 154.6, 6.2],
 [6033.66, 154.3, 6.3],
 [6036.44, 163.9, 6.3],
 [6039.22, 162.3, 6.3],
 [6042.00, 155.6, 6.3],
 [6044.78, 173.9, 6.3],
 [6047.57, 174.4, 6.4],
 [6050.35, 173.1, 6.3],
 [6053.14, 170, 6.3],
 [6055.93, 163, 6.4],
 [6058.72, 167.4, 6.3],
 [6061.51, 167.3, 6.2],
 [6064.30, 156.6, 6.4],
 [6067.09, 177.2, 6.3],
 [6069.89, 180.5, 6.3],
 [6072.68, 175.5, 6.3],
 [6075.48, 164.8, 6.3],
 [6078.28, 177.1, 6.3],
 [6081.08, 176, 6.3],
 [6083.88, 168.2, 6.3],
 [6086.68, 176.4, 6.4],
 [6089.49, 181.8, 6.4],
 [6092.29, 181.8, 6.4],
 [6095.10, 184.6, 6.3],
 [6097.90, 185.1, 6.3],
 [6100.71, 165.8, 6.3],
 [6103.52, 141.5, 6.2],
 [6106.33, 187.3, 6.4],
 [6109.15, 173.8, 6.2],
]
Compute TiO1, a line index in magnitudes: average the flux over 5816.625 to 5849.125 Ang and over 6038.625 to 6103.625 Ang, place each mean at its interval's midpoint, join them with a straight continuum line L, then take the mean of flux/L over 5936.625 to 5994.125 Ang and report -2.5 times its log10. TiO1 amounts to 0.131 mag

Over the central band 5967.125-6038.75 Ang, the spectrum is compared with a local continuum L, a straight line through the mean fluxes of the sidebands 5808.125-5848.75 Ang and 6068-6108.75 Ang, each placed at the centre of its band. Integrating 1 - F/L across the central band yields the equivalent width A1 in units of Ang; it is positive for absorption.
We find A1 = 6.5 Ang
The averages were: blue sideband 167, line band 156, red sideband 175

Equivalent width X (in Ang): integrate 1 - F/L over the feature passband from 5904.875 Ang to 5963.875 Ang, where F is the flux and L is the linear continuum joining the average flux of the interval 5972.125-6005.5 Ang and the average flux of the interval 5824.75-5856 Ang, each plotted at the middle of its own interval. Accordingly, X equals 6.6 Ang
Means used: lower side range 165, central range 140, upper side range 154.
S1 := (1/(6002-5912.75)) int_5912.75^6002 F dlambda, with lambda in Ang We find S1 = 146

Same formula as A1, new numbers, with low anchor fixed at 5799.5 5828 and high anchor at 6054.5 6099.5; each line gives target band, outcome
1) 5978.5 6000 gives 2.1 Ang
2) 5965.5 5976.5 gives 1.2 Ang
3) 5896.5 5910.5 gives 4.7 Ang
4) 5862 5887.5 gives 5.2 Ang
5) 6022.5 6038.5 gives 1.0 Ang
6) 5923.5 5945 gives 3.2 Ang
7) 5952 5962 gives 1.4 Ang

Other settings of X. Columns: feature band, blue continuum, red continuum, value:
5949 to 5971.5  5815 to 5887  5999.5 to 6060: 1.7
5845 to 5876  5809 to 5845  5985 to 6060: 2.6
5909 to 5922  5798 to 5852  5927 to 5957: 1.4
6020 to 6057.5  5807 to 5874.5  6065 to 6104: 1.5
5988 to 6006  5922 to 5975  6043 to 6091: 0.0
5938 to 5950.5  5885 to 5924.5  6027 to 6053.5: -2.1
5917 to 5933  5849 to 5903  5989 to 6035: -0.6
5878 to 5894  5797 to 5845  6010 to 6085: 6.9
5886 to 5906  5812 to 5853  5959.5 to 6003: 9.4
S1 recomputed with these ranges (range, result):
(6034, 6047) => 164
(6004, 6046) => 161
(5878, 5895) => 92.9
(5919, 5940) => 141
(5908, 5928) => 136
